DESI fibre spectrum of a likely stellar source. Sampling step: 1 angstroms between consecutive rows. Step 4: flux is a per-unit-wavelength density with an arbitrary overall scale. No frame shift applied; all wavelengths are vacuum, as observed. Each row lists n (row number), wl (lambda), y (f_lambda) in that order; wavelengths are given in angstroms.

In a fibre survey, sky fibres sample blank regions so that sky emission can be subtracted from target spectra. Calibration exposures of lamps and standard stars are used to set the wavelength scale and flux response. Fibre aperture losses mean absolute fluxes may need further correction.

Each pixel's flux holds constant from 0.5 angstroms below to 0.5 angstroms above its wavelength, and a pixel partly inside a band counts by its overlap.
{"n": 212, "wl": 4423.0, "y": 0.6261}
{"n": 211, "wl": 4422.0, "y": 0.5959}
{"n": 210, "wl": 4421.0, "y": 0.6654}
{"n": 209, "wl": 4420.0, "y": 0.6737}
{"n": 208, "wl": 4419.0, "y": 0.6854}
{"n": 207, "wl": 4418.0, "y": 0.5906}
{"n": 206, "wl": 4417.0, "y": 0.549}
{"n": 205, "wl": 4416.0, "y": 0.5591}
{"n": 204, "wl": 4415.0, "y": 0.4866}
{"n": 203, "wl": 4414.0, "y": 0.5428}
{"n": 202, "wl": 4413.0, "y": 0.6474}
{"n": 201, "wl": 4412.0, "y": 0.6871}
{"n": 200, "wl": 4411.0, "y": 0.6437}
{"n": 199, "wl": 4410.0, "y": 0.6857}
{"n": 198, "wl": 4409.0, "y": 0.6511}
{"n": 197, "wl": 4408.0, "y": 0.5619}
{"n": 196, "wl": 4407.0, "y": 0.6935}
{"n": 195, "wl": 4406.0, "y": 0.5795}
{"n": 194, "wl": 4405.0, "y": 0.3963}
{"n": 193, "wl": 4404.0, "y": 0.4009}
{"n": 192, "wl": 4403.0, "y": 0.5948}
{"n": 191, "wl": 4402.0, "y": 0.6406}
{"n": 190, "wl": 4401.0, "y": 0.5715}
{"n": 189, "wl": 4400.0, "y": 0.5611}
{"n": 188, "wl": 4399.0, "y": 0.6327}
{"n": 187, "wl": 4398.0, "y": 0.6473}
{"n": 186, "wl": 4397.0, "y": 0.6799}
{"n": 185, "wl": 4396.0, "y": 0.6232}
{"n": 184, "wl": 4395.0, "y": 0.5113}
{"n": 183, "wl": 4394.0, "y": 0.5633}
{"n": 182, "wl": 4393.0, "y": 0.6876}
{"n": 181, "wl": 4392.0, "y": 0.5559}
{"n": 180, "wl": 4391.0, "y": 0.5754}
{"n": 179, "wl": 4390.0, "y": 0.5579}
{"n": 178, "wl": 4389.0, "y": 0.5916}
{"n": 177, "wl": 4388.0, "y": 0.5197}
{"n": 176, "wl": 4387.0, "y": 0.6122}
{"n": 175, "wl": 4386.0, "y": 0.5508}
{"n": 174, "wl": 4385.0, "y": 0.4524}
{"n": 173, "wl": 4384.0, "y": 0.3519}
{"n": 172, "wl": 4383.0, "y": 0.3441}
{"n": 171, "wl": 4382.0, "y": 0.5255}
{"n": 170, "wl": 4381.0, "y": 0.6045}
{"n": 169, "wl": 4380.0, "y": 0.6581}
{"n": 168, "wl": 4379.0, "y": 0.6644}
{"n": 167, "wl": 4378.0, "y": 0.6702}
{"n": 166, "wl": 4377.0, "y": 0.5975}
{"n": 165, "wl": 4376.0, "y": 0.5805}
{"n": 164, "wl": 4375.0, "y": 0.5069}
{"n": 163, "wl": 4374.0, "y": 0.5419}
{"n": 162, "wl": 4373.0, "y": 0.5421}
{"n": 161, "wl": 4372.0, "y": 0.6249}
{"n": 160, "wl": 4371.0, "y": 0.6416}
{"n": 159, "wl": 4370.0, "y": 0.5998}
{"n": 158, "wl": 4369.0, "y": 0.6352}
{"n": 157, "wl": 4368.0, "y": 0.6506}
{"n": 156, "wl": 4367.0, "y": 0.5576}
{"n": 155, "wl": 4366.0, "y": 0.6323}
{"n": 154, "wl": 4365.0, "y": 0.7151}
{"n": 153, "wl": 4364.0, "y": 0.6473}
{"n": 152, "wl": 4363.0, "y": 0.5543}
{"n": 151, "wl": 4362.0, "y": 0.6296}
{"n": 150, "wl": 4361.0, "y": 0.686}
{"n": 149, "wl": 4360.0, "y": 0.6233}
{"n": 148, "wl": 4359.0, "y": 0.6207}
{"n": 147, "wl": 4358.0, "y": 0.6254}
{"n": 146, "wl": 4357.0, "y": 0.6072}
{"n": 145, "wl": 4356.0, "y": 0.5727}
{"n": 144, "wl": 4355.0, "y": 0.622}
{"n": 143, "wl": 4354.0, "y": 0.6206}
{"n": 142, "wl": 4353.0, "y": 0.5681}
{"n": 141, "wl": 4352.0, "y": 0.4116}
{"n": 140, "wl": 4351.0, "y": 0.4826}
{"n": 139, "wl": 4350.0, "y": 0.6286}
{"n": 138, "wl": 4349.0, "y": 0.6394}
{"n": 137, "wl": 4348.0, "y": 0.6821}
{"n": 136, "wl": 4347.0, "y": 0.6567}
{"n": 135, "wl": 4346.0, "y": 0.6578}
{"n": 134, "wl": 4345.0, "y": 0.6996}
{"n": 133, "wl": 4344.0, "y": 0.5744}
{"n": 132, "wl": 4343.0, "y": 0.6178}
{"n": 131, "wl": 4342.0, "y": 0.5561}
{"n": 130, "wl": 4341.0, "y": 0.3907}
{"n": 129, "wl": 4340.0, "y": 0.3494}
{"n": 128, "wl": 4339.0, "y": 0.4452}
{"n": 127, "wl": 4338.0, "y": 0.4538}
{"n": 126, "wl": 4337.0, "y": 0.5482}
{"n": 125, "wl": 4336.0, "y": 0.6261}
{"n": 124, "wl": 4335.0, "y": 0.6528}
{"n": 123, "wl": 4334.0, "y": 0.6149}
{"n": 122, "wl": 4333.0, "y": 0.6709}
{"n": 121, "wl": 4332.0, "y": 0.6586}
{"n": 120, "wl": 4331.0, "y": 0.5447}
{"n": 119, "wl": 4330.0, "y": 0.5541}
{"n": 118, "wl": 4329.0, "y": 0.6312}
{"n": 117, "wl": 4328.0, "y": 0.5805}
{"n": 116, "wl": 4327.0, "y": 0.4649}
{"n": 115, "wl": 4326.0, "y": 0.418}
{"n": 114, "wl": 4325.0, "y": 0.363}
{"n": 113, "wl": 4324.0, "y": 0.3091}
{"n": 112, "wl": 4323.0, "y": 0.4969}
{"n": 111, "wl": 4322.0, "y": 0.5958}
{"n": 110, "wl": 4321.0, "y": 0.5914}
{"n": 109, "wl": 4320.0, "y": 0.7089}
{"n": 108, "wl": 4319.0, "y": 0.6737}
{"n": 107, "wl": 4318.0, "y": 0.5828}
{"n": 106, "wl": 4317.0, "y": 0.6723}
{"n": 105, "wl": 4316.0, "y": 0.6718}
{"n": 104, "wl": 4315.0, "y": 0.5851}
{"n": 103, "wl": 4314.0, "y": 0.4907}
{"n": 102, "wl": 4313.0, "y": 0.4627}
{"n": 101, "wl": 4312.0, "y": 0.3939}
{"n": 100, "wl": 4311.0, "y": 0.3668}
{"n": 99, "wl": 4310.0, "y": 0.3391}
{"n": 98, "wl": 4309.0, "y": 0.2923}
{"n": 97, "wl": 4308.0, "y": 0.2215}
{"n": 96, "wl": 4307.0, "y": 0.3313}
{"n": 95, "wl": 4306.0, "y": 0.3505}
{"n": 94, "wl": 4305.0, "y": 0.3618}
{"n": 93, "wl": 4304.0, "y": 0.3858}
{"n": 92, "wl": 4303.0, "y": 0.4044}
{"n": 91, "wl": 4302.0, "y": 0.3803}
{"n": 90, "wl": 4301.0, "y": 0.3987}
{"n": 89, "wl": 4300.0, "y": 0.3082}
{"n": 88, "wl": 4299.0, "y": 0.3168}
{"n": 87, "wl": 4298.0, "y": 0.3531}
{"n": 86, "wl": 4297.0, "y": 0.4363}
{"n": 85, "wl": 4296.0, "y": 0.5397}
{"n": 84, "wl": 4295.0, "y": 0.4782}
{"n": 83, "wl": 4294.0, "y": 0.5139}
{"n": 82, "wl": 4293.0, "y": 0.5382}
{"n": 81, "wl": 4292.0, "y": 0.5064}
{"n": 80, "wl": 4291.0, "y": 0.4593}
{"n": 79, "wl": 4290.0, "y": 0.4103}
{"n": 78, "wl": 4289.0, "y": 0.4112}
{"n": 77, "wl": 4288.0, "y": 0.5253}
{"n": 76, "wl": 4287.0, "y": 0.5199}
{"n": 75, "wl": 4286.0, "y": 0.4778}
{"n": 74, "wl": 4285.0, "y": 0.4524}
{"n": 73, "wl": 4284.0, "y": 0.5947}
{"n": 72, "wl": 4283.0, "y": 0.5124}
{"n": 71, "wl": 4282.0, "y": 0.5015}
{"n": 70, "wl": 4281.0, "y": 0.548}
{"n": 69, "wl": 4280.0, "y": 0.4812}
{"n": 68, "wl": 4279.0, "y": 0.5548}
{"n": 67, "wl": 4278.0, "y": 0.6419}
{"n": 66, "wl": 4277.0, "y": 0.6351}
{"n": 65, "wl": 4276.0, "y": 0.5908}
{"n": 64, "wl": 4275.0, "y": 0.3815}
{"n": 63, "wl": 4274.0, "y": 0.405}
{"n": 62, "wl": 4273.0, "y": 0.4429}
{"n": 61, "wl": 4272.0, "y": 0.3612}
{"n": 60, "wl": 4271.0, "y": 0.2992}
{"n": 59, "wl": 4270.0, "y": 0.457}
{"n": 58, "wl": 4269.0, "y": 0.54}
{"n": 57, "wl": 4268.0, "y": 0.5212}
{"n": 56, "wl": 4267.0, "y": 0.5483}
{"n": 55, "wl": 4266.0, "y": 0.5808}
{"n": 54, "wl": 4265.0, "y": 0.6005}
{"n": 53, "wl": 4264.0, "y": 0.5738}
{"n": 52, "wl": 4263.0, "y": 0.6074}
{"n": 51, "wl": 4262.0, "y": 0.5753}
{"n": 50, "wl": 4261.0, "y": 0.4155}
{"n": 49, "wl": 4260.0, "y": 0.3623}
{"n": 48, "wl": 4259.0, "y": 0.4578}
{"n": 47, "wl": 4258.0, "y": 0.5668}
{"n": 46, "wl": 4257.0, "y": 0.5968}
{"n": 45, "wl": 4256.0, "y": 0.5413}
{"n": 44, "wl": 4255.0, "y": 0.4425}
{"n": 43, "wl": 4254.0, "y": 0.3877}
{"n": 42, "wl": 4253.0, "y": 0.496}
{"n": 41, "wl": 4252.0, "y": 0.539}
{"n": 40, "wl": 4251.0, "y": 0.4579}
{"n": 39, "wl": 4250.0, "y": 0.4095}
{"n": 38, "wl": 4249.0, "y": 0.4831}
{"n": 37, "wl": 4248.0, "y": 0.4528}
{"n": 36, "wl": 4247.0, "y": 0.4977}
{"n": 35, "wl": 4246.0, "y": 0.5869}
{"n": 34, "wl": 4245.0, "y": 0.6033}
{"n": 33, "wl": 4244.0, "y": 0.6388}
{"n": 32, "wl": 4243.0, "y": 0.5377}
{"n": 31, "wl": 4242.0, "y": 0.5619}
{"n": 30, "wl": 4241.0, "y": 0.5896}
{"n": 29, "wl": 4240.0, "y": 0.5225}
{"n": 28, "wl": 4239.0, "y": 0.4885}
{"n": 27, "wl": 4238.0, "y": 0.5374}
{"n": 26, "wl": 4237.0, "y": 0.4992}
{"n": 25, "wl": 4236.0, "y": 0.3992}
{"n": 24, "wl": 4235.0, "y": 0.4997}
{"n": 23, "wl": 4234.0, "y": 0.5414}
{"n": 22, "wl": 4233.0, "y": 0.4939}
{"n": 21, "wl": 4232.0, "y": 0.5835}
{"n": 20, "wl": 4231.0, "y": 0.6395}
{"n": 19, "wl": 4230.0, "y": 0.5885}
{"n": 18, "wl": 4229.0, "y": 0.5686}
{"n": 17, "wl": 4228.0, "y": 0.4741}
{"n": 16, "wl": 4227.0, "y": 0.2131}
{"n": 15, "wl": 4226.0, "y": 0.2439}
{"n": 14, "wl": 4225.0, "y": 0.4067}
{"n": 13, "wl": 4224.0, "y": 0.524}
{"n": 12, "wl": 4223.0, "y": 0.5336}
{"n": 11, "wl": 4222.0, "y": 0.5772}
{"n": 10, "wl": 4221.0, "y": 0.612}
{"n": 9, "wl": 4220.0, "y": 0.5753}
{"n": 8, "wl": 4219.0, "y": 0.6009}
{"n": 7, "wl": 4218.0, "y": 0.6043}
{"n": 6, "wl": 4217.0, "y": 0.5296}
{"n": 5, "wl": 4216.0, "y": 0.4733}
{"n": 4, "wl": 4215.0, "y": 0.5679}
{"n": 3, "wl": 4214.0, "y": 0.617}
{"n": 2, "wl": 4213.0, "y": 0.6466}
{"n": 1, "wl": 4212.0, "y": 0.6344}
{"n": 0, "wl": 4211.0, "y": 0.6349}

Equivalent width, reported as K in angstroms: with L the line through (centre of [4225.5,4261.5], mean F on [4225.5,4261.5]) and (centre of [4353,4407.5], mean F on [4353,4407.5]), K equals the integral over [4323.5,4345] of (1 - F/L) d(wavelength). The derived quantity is 1.1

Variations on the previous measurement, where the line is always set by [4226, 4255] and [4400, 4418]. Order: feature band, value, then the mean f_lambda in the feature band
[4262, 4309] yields 5.24 angstroms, 0.466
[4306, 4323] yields 1.41 angstroms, 0.494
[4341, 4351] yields -1.12 angstroms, 0.615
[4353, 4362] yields -0.99 angstroms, 0.62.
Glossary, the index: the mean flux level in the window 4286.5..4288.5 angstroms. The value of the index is 0.523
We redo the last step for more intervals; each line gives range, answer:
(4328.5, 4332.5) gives 0.597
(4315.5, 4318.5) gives 0.642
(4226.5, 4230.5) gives 0.461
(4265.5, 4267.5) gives 0.565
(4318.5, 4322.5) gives 0.642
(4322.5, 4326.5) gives 0.397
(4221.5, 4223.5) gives 0.555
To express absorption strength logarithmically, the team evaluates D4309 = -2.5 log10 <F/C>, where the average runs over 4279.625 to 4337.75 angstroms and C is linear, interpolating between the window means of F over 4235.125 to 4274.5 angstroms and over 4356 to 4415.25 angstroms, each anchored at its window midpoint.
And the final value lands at 0.11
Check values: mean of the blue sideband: 0.502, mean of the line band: 0.487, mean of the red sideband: 0.589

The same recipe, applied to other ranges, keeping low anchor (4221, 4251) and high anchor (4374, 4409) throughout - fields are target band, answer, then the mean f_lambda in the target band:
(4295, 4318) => 0.270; 0.417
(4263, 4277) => 0.056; 0.495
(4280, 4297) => 0.065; 0.497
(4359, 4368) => -0.136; 0.631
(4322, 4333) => 0.060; 0.514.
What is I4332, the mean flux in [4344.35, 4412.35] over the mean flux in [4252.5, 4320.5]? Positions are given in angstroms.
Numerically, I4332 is 1.24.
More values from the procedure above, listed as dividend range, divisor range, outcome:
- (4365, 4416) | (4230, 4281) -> 1.13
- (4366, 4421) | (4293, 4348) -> 1.17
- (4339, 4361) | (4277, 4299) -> 1.17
